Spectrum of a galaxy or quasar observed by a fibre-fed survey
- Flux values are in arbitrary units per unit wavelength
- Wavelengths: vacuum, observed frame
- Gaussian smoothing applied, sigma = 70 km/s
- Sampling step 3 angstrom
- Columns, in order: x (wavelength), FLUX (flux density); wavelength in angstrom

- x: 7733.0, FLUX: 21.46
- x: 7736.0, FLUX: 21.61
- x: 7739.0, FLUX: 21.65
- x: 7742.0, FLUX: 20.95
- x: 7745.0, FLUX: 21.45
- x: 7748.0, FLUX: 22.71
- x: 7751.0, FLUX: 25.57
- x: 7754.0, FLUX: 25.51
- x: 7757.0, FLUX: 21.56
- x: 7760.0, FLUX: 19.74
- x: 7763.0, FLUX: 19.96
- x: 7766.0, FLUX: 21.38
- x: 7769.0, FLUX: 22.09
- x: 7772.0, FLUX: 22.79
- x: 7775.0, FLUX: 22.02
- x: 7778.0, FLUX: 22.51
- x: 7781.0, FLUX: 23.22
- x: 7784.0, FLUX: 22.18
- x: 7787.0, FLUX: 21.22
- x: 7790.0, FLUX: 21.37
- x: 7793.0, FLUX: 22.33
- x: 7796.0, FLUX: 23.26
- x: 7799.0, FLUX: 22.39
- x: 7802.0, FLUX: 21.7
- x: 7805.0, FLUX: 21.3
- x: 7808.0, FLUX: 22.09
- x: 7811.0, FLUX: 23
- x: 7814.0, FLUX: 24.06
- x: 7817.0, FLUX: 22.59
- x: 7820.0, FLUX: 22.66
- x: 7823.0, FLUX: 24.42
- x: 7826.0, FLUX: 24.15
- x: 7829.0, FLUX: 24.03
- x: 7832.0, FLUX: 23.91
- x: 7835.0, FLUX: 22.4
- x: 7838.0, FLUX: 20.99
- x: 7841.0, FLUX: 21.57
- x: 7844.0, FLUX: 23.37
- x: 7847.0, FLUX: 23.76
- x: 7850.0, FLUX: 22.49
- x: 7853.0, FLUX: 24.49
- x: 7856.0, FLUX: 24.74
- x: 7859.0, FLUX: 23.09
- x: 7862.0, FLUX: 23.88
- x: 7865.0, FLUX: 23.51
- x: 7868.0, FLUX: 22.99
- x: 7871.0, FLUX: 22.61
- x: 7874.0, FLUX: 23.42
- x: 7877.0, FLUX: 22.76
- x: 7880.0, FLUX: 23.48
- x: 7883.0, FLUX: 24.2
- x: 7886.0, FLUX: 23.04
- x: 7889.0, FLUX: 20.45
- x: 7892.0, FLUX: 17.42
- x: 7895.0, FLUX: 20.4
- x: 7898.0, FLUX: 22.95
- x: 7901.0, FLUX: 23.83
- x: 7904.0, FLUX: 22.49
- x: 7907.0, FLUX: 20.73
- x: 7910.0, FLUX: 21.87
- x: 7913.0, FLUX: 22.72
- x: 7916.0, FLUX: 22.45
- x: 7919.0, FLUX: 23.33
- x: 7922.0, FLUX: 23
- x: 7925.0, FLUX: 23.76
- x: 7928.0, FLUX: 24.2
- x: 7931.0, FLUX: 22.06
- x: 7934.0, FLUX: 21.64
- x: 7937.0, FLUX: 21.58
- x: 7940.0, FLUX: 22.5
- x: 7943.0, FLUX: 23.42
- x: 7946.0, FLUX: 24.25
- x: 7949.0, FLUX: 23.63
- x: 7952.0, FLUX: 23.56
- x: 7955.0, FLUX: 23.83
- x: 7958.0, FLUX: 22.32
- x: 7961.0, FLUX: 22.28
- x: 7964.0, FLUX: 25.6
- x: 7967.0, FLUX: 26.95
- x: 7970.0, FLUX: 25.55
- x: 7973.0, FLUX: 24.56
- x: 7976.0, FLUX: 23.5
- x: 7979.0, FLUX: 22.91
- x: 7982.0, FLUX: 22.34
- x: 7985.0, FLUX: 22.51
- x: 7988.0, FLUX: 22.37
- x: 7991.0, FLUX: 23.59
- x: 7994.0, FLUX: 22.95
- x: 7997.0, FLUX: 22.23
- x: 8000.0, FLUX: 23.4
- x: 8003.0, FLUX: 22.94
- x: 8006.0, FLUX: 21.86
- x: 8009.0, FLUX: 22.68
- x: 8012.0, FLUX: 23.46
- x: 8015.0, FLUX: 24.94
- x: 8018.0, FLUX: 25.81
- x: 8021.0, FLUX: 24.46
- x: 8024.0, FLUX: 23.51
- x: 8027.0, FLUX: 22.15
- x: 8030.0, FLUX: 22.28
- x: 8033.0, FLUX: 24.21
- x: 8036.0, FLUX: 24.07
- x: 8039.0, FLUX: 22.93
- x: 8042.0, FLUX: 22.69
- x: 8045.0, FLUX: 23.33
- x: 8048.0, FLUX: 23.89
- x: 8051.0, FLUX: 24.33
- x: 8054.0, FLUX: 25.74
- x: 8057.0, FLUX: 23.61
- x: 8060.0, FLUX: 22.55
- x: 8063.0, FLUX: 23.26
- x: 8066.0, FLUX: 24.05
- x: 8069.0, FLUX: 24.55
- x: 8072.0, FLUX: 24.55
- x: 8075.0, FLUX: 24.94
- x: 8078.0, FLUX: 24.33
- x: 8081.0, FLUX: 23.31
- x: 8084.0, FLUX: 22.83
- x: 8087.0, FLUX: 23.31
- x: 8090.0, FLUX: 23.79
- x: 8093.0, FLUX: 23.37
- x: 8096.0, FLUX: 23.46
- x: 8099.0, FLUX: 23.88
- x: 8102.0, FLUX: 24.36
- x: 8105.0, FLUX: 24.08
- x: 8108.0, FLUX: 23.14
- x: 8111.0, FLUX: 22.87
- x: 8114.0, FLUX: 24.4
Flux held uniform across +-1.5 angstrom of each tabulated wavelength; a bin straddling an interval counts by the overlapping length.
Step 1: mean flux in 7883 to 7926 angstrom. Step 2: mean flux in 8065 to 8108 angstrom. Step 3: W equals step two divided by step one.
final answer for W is 1.1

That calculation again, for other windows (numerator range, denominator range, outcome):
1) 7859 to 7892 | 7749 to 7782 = 1.02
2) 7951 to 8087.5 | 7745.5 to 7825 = 1.05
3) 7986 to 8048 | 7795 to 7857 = 1.01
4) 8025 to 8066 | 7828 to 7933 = 1.03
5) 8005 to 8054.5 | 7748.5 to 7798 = 1.06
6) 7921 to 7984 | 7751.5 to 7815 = 1.06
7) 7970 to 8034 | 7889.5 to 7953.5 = 1.04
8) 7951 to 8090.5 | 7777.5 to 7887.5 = 1.03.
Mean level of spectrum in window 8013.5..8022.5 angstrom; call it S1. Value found 25.1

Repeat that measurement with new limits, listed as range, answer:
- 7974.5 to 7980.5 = 23.2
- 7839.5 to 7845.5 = 22.5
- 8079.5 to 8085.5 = 23.1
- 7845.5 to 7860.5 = 23.7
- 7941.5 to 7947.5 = 23.8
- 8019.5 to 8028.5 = 23.4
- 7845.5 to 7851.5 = 23.1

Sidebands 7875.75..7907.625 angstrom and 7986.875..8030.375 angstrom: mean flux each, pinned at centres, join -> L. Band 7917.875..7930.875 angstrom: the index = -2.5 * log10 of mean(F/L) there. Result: -0.050 mag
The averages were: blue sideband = 22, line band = 23.4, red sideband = 23.3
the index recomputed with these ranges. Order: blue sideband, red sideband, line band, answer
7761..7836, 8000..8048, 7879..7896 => 0.07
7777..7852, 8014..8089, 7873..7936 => 0.04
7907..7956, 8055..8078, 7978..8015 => 0.03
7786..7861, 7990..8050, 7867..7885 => -0.01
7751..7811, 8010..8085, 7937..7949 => 0.00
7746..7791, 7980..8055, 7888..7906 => 0.08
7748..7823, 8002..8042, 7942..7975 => -0.05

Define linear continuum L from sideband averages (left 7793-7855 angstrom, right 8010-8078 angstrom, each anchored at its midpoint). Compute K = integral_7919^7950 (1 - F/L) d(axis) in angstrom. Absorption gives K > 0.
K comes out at 0.5 angstrom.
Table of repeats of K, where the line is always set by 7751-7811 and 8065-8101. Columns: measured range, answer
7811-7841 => -1.00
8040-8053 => 0.02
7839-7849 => -0.12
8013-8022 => -0.58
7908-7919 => 0.24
